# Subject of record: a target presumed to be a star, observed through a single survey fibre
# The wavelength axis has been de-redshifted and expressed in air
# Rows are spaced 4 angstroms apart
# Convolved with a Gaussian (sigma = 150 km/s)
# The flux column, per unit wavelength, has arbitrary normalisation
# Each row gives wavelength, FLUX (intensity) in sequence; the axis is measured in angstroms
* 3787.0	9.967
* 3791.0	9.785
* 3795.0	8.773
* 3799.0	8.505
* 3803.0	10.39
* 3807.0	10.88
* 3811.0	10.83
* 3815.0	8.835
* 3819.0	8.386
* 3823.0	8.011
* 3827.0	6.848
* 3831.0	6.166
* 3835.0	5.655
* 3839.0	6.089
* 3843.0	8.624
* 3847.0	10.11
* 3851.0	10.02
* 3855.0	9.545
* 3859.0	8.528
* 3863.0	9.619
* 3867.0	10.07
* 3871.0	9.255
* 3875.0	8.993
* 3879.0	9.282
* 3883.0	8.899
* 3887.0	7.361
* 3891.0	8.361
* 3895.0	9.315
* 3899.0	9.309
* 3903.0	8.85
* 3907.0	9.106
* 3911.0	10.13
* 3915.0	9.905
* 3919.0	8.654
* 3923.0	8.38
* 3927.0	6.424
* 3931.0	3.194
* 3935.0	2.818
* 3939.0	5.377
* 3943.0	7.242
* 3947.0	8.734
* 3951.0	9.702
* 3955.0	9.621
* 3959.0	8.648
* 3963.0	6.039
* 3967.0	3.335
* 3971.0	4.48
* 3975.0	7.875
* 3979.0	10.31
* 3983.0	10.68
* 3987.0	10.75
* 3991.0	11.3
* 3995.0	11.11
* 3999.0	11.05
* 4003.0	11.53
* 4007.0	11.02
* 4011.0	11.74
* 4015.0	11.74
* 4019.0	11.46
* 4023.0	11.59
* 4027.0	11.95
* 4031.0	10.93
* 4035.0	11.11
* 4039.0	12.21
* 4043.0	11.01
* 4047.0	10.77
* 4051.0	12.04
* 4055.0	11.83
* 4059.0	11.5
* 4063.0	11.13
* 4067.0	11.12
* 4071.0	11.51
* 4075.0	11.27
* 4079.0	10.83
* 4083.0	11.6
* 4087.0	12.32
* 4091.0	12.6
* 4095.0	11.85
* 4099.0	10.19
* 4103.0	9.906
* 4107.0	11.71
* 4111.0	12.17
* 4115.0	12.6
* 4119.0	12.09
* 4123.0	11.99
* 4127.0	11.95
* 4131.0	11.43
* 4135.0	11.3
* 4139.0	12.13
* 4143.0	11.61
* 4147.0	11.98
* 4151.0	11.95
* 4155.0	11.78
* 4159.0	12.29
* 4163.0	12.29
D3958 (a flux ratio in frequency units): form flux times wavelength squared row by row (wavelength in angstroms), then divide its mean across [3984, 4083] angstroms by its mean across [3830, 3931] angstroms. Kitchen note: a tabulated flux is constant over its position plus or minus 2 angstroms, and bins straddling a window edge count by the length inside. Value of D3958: 1.43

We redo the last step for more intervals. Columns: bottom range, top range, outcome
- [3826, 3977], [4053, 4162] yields 1.64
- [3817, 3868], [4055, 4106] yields 1.55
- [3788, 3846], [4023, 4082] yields 1.52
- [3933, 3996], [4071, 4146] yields 1.57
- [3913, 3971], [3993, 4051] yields 1.72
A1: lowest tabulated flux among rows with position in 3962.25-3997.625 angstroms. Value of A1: 3.335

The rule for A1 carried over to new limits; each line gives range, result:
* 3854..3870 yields 8.528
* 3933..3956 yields 2.818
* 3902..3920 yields 8.654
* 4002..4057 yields 10.77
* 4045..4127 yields 9.906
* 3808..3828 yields 6.848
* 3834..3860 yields 5.655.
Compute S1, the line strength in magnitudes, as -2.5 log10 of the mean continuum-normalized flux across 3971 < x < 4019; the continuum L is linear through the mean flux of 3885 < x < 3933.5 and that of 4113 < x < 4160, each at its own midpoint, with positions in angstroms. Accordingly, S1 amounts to -0.10 mag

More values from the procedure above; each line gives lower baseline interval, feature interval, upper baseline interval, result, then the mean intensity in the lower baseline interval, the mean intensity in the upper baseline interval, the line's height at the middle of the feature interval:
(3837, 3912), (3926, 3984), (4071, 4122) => 0.399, 9.01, 11.6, 9.95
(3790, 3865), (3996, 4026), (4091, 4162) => -0.088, 8.7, 11.7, 10.6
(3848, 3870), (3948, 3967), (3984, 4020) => 0.323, 9.57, 11.3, 10.7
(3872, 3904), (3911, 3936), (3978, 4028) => 0.332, 8.81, 11.3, 9.56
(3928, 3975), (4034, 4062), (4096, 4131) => -0.212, 6.36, 11.6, 9.47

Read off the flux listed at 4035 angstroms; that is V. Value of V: 11.11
